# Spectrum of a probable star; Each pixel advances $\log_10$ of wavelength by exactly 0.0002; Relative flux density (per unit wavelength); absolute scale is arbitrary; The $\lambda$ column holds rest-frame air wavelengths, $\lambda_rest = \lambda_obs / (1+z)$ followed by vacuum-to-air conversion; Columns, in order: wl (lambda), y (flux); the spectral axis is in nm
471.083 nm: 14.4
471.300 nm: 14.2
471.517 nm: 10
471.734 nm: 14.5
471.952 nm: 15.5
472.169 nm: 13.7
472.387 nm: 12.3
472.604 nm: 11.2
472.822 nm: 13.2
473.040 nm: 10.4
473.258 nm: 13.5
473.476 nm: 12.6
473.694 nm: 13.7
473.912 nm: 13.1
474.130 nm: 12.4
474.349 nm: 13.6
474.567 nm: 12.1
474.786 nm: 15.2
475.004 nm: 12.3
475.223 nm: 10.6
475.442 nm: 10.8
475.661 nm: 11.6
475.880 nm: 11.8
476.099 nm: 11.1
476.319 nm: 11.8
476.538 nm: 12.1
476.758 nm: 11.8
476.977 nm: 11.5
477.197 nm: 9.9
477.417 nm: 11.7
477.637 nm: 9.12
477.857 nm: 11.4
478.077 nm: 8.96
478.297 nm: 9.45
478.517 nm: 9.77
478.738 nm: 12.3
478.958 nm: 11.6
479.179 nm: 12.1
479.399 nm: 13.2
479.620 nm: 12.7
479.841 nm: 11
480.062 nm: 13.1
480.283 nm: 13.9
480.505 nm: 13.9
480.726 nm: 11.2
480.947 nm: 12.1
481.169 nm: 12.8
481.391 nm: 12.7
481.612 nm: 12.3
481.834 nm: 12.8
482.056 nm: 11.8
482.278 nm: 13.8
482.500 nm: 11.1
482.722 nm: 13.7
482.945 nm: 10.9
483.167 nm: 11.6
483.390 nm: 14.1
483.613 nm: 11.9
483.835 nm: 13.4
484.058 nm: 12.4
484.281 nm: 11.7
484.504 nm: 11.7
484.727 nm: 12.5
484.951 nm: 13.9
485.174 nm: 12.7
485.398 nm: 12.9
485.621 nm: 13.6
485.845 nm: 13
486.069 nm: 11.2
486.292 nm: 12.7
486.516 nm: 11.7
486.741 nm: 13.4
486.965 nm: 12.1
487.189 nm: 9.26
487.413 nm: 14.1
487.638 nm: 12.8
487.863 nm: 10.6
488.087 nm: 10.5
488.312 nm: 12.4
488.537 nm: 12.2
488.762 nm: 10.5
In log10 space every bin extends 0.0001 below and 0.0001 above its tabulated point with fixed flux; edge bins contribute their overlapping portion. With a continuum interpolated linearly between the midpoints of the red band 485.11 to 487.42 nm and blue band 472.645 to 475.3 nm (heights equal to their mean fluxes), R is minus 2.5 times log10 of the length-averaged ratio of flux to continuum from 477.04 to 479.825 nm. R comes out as 0.14 mag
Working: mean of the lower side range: 12.7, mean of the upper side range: 12.3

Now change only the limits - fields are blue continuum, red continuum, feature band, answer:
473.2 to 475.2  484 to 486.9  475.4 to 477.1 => 0.122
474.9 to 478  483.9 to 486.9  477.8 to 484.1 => -0.021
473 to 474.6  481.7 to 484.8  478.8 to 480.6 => -0.011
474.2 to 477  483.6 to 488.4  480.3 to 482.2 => -0.032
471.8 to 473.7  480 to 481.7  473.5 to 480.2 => 0.095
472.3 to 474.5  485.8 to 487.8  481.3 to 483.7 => -0.010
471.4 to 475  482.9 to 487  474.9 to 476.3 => 0.131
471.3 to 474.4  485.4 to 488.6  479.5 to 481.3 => -0.009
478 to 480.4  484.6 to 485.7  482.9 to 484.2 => 0.023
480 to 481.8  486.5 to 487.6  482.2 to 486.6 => -0.008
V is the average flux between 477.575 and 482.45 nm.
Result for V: 11.9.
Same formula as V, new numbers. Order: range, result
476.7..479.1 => 10.7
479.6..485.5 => 12.5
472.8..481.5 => 11.9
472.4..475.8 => 12.4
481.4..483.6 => 12.4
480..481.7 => 12.7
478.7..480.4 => 12.5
